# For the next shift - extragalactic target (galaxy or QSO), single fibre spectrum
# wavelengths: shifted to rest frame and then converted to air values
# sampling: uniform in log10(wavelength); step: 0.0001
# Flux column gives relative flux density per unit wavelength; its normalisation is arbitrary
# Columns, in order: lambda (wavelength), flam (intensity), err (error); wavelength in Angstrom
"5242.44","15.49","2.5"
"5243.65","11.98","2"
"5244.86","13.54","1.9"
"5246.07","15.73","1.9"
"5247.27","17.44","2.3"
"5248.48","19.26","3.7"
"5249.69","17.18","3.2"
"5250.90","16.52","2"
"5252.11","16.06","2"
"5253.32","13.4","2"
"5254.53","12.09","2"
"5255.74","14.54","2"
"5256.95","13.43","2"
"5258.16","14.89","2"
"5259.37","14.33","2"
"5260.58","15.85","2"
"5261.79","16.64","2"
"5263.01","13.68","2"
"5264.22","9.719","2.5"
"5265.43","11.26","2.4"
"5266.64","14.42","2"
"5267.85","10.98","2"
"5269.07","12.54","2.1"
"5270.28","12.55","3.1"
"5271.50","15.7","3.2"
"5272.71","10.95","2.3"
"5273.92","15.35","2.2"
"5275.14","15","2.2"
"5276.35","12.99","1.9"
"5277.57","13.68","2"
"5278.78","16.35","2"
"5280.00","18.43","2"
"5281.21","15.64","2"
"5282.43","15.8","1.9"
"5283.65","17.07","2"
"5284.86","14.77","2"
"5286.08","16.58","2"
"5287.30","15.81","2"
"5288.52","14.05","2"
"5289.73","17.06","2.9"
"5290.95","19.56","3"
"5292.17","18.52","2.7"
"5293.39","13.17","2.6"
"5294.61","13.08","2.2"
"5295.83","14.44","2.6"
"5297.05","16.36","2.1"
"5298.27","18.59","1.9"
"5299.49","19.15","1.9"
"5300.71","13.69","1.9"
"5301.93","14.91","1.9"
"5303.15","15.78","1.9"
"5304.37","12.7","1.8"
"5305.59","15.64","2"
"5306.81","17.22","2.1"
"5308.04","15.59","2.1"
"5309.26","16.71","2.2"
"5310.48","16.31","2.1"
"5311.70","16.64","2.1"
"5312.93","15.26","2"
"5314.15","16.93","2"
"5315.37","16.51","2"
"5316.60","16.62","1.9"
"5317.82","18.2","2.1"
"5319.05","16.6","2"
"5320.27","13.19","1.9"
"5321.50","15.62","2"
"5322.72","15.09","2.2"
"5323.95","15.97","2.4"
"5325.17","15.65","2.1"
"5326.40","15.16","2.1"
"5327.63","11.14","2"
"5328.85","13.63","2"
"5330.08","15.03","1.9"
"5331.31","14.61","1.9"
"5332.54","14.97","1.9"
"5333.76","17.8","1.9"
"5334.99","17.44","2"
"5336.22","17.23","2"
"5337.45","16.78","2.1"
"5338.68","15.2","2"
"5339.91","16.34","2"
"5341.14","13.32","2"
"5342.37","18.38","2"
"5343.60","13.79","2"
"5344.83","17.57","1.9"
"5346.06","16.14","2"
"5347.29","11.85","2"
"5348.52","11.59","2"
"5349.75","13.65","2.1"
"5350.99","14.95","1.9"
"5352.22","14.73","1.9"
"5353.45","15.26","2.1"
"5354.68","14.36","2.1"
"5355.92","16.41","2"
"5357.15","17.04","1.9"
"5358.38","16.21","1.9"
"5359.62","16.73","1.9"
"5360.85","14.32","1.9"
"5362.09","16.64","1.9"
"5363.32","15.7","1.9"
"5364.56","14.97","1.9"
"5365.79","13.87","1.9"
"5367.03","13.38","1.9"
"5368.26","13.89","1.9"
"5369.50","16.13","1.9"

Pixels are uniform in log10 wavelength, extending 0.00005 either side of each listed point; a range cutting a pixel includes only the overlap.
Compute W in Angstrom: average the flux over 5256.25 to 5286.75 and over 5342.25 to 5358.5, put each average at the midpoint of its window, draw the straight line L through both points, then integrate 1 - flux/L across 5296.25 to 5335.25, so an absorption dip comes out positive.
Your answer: -2.7 Angstrom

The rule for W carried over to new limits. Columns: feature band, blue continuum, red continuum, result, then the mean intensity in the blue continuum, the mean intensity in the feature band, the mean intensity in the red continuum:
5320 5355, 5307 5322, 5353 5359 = 2.1 Angstrom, 16.2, 15.1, 15.9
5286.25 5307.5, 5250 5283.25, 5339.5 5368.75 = -2.0 Angstrom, 14.2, 15.9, 15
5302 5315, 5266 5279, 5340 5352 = -1.6 Angstrom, 13.6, 15.9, 14.7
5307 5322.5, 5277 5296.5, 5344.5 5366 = -0.6 Angstrom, 15.9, 16.2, 15.1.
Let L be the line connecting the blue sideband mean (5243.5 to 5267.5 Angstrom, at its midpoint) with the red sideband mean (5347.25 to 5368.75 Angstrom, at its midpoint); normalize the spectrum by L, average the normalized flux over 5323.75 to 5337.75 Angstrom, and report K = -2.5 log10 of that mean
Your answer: -0.05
